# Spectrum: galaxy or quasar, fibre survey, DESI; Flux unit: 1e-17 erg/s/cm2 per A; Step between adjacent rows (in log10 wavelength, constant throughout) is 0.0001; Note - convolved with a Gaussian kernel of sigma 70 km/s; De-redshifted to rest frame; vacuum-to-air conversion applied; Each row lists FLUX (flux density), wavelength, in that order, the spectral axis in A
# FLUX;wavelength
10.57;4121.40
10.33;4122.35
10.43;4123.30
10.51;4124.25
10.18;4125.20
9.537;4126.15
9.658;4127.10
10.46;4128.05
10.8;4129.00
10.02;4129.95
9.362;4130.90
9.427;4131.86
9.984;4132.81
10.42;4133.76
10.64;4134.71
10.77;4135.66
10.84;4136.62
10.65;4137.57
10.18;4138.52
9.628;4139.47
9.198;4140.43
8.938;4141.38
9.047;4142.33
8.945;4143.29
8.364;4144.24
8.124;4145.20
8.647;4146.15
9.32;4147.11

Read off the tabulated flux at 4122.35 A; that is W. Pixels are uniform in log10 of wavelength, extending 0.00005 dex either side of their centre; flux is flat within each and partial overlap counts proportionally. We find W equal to 10.33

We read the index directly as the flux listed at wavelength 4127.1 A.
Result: 9.658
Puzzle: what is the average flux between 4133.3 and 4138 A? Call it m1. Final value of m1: 10.7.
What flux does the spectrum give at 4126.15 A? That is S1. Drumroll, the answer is 9.537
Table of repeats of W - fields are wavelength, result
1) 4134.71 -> 10.64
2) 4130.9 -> 9.362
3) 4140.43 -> 9.198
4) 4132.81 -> 9.984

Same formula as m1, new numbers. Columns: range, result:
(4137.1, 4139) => 10.4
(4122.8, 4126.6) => 10.2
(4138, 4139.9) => 9.96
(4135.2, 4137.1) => 10.8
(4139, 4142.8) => 9.2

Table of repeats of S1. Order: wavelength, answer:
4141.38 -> 8.938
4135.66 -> 10.77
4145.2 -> 8.124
